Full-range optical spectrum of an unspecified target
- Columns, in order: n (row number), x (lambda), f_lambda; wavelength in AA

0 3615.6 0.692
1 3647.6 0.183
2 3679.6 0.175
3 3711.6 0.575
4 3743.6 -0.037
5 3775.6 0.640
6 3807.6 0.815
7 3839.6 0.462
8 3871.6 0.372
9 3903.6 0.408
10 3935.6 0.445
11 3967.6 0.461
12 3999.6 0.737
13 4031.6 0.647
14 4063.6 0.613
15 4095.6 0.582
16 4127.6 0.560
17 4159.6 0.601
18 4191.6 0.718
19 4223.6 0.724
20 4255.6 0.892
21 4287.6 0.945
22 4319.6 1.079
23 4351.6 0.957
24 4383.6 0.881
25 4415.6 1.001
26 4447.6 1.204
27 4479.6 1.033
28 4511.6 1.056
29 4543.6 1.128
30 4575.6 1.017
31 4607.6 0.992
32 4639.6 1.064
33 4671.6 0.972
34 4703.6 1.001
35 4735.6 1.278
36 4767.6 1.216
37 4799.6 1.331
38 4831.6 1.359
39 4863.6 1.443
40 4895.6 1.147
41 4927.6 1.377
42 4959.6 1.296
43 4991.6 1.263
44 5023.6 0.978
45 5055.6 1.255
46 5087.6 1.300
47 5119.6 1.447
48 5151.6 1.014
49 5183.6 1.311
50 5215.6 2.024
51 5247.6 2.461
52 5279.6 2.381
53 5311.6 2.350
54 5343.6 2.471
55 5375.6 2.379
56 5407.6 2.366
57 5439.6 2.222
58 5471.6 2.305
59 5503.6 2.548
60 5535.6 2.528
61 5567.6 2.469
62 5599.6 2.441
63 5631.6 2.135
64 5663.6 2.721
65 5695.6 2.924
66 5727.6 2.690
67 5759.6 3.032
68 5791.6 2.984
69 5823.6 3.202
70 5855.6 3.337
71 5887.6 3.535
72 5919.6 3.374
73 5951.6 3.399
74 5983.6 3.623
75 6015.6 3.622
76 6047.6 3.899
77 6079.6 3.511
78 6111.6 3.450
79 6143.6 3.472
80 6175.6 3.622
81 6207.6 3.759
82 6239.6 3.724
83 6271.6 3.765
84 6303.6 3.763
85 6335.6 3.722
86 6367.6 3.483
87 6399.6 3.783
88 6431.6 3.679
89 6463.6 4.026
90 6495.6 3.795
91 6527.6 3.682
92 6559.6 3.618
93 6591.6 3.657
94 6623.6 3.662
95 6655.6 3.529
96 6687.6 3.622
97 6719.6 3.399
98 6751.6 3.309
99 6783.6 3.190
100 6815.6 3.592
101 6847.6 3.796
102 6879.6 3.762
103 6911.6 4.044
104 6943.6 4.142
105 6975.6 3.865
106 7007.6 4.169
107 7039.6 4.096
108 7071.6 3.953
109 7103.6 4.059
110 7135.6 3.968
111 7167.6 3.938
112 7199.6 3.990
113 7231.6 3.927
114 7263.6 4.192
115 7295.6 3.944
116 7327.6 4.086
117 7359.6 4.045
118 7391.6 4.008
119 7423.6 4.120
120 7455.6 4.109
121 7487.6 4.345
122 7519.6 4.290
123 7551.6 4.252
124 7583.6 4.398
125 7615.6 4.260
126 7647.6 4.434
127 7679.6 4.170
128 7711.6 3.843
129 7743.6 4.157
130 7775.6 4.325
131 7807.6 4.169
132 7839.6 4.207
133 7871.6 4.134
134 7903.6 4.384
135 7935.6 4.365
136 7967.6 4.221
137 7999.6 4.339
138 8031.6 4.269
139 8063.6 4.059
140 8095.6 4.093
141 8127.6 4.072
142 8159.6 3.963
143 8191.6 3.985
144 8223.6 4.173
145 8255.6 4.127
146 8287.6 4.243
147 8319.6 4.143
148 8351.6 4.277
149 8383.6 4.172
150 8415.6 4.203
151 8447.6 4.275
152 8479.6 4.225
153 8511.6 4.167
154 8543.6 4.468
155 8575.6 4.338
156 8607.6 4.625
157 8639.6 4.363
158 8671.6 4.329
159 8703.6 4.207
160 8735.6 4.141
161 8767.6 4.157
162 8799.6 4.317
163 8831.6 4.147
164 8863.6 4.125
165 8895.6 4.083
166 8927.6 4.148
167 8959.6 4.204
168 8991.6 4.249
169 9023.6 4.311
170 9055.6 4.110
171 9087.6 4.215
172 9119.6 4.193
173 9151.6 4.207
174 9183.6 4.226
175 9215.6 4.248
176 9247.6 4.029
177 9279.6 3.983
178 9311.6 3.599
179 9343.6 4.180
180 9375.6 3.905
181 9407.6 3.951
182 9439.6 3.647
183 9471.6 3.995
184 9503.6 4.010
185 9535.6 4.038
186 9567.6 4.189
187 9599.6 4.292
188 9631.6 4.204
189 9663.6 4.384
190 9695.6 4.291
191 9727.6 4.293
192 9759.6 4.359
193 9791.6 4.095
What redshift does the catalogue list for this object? 0.31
